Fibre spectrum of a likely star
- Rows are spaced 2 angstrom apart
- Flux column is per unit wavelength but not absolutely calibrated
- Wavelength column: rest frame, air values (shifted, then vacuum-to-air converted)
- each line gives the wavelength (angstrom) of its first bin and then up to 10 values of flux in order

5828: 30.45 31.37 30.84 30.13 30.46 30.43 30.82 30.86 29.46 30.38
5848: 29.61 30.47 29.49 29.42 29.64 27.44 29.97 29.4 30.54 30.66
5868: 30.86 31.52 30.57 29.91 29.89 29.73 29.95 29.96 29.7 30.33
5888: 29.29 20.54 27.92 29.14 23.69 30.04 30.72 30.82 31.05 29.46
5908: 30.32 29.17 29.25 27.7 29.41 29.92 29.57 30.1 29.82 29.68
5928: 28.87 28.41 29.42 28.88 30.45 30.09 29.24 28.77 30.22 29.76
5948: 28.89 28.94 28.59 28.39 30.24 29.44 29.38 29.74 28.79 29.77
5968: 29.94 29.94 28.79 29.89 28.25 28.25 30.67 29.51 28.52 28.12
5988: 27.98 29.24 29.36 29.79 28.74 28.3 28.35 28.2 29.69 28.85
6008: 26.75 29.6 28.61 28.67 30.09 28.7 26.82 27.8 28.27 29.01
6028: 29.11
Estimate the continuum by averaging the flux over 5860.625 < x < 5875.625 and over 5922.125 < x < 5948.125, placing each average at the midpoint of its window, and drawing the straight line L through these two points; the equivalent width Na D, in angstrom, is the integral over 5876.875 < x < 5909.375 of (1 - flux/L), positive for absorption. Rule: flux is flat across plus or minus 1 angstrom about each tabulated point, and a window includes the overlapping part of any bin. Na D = 1.3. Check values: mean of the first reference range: 30.5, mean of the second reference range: 29.5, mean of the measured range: 28.9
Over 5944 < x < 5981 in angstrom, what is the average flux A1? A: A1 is 29.3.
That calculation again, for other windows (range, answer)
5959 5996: 29.2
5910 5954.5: 29.3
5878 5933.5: 29.1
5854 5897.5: 29.1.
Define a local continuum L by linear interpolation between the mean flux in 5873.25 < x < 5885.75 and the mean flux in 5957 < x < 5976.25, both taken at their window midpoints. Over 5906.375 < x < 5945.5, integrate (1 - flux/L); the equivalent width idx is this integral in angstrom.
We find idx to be 0.3 angstrom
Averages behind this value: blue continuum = 29.9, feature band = 29.4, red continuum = 29.4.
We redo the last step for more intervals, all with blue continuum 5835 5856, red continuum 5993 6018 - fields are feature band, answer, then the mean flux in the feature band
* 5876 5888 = 0.0 angstrom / 29.9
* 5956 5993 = -0.2 angstrom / 29.2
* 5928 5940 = 0.0 angstrom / 29.4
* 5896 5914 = 0.0 angstrom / 29.6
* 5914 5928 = 0.0 angstrom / 29.5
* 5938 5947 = -0.1 angstrom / 29.6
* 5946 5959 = 0.0 angstrom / 29.1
